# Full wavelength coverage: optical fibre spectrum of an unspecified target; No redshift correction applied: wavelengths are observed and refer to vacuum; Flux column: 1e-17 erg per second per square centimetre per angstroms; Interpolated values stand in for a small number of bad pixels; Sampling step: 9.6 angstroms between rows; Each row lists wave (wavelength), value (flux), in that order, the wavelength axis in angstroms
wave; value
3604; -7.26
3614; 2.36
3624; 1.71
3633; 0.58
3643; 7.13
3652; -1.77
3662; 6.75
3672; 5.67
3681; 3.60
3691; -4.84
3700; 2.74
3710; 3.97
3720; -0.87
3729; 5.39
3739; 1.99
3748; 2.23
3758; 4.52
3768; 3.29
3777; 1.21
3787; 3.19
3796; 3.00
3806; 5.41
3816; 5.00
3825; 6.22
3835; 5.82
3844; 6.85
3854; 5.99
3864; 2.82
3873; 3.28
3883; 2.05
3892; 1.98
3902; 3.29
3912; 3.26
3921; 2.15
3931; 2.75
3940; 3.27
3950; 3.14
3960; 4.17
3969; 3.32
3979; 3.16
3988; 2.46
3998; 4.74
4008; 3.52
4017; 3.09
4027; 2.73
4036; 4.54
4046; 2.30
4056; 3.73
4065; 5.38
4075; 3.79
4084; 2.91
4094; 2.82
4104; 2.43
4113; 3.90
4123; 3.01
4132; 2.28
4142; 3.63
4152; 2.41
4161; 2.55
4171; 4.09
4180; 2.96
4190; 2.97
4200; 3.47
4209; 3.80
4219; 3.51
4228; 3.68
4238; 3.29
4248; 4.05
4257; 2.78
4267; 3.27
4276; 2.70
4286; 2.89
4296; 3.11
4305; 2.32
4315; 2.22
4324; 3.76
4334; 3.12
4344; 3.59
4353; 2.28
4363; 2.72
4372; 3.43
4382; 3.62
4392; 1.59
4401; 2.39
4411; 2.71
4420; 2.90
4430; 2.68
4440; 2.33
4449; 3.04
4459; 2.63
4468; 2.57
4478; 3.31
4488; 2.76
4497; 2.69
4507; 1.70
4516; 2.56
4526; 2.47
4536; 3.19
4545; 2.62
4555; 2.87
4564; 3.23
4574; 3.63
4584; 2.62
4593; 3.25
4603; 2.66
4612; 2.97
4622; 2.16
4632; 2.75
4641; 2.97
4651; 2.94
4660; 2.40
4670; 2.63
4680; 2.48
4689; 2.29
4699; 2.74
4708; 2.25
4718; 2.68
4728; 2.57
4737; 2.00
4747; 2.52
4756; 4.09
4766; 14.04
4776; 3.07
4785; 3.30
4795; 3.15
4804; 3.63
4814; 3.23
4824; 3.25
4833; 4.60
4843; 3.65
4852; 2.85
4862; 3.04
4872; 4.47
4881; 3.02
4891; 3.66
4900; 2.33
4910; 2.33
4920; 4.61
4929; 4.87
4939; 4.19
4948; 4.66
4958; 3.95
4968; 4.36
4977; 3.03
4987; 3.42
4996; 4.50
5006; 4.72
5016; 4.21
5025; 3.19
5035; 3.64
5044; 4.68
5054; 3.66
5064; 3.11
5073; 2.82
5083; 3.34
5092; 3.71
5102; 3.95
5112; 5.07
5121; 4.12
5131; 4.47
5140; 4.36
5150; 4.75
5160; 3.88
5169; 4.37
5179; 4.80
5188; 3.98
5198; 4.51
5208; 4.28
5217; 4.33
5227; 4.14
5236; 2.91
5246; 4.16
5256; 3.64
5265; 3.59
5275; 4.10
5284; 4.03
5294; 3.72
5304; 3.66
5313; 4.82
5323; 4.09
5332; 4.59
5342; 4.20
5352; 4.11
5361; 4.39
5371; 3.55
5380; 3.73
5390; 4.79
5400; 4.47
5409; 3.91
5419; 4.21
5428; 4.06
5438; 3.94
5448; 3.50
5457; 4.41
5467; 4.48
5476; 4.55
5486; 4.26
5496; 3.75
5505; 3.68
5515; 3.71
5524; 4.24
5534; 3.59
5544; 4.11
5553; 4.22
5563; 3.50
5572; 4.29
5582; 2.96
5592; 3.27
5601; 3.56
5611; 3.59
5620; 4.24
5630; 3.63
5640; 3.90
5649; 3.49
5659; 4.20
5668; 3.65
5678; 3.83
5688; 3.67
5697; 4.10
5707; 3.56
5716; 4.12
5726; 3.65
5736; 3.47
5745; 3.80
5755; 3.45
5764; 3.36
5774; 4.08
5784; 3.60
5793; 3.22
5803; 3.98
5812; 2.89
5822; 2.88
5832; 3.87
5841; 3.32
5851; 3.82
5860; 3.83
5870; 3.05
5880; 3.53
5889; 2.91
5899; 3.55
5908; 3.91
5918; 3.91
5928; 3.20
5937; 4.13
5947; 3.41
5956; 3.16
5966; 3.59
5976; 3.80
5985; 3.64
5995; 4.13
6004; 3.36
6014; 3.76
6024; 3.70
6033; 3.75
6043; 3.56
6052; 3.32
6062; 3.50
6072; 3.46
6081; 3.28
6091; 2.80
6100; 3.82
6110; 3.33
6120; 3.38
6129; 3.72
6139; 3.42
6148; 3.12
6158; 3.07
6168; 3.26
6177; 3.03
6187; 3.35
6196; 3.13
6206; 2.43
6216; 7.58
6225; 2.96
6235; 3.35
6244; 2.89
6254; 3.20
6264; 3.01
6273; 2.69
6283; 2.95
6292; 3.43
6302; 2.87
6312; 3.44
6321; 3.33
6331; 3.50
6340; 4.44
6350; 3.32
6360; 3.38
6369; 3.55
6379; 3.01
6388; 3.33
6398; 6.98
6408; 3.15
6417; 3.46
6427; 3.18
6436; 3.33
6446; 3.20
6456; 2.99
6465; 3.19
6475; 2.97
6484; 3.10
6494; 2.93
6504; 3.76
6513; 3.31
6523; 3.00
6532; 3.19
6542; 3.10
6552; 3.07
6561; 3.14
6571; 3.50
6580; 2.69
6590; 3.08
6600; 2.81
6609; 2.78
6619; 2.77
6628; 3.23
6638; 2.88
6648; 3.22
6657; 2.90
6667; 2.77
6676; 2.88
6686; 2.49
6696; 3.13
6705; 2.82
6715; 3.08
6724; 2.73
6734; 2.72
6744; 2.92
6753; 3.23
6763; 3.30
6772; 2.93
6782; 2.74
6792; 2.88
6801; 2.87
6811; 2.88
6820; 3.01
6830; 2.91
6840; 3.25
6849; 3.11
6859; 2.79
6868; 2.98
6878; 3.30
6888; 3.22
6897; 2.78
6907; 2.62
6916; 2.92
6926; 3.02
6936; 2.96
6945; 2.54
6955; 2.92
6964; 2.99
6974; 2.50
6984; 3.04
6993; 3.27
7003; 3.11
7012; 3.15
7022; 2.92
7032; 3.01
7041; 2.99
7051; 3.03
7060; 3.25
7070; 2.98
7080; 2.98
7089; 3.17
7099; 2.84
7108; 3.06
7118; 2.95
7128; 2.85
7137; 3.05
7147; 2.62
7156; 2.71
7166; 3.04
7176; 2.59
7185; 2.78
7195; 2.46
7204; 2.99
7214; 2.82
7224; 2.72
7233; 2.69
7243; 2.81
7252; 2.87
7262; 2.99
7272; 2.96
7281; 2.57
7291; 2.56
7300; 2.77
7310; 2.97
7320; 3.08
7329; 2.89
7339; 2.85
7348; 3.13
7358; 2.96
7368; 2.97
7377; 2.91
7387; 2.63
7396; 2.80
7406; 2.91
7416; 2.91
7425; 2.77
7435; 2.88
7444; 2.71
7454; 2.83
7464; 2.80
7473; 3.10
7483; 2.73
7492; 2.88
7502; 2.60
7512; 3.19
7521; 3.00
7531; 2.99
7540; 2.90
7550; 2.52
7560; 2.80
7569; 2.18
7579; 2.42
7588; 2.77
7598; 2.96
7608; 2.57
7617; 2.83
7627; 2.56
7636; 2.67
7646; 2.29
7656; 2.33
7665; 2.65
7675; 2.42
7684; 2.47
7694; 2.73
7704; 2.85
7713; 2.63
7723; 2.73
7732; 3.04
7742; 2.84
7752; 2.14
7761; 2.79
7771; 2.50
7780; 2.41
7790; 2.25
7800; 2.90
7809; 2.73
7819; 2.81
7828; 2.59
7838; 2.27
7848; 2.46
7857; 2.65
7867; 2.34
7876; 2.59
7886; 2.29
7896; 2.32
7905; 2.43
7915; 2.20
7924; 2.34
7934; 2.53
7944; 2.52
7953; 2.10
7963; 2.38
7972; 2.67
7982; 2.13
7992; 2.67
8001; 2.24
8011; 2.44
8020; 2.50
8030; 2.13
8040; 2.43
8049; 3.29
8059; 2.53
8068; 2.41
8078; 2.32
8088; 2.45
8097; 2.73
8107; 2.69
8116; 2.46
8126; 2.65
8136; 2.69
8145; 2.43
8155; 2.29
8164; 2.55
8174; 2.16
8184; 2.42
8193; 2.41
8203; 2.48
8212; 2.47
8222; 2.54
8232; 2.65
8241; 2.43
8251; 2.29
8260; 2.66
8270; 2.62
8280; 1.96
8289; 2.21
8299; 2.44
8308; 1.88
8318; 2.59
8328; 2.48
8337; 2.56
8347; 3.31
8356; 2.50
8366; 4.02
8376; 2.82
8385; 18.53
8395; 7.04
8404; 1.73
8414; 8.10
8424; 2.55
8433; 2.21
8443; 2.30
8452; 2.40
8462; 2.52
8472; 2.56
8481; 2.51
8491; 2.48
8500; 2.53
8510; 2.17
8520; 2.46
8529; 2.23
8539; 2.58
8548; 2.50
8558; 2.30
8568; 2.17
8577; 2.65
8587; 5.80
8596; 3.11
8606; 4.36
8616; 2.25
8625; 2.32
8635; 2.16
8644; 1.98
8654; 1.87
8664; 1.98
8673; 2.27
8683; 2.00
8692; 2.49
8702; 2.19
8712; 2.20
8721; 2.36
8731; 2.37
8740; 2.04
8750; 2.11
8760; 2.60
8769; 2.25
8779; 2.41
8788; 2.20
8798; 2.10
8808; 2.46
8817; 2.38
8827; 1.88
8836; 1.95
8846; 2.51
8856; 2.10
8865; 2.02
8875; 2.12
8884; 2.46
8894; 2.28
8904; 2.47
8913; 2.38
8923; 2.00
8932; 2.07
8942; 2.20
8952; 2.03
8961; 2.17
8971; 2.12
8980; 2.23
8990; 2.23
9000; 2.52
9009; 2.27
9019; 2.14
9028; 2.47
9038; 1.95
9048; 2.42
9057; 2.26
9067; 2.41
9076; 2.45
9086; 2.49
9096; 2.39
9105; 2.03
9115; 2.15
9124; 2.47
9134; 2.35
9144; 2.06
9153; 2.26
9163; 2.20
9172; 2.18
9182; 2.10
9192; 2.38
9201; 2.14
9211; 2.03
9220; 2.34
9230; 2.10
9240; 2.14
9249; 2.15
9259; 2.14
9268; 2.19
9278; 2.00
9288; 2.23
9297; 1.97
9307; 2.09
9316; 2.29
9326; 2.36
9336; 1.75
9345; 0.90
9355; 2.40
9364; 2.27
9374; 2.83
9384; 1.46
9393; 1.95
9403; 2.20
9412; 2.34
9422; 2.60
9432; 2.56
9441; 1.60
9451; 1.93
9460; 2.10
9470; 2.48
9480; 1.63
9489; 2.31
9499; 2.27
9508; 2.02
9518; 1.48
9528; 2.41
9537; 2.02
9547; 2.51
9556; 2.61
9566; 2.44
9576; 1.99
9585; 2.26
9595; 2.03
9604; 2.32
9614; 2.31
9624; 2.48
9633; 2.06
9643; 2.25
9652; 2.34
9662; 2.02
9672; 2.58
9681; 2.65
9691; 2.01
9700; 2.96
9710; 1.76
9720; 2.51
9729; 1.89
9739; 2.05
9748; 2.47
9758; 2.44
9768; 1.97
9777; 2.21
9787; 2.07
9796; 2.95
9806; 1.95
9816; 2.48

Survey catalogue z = 0.278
